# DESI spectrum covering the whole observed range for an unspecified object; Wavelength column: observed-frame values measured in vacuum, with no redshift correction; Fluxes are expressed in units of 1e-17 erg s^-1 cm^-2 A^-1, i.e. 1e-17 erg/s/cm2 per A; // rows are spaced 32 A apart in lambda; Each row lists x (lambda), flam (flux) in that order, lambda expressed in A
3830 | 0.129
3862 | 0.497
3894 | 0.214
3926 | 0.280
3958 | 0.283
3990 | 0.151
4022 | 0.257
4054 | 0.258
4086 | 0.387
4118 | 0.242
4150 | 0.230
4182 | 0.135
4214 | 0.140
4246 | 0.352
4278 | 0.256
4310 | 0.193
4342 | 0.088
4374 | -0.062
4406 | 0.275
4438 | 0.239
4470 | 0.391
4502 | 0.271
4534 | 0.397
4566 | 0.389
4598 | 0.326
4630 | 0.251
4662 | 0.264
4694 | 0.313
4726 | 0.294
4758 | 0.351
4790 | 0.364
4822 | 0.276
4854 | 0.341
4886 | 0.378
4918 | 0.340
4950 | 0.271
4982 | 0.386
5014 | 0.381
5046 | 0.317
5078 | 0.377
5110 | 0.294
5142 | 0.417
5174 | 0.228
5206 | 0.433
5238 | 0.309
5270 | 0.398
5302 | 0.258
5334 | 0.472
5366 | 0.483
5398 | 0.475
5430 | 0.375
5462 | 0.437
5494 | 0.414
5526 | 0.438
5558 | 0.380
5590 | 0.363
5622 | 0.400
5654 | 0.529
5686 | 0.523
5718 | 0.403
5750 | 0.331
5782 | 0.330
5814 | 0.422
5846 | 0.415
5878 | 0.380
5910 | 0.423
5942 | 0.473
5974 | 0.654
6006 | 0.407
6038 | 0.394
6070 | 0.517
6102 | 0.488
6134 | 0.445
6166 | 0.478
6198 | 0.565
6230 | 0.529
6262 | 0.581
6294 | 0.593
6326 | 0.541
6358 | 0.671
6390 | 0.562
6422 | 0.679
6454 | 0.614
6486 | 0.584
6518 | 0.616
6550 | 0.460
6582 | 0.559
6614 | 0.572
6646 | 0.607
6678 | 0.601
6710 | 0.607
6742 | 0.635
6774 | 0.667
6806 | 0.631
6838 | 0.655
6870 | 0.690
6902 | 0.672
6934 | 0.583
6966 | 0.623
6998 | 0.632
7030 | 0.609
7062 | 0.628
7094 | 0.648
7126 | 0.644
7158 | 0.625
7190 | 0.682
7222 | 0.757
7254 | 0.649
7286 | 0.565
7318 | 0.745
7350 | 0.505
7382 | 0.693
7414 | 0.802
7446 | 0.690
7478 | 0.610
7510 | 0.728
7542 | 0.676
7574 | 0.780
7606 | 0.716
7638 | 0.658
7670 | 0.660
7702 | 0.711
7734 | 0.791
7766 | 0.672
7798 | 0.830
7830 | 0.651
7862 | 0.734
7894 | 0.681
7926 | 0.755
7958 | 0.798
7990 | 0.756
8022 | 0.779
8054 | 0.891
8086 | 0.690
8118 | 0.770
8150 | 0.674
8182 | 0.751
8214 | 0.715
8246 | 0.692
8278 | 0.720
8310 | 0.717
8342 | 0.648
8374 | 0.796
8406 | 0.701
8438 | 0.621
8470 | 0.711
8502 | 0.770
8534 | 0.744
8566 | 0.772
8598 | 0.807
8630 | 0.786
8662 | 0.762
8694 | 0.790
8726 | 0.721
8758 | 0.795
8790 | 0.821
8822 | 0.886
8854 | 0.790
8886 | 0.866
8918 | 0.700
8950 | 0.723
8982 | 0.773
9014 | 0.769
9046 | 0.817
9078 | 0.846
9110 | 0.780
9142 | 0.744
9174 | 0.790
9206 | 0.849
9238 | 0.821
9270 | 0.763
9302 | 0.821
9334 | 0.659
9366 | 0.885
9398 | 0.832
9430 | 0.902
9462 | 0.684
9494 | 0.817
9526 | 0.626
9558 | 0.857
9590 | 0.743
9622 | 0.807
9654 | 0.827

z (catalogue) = 0.605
